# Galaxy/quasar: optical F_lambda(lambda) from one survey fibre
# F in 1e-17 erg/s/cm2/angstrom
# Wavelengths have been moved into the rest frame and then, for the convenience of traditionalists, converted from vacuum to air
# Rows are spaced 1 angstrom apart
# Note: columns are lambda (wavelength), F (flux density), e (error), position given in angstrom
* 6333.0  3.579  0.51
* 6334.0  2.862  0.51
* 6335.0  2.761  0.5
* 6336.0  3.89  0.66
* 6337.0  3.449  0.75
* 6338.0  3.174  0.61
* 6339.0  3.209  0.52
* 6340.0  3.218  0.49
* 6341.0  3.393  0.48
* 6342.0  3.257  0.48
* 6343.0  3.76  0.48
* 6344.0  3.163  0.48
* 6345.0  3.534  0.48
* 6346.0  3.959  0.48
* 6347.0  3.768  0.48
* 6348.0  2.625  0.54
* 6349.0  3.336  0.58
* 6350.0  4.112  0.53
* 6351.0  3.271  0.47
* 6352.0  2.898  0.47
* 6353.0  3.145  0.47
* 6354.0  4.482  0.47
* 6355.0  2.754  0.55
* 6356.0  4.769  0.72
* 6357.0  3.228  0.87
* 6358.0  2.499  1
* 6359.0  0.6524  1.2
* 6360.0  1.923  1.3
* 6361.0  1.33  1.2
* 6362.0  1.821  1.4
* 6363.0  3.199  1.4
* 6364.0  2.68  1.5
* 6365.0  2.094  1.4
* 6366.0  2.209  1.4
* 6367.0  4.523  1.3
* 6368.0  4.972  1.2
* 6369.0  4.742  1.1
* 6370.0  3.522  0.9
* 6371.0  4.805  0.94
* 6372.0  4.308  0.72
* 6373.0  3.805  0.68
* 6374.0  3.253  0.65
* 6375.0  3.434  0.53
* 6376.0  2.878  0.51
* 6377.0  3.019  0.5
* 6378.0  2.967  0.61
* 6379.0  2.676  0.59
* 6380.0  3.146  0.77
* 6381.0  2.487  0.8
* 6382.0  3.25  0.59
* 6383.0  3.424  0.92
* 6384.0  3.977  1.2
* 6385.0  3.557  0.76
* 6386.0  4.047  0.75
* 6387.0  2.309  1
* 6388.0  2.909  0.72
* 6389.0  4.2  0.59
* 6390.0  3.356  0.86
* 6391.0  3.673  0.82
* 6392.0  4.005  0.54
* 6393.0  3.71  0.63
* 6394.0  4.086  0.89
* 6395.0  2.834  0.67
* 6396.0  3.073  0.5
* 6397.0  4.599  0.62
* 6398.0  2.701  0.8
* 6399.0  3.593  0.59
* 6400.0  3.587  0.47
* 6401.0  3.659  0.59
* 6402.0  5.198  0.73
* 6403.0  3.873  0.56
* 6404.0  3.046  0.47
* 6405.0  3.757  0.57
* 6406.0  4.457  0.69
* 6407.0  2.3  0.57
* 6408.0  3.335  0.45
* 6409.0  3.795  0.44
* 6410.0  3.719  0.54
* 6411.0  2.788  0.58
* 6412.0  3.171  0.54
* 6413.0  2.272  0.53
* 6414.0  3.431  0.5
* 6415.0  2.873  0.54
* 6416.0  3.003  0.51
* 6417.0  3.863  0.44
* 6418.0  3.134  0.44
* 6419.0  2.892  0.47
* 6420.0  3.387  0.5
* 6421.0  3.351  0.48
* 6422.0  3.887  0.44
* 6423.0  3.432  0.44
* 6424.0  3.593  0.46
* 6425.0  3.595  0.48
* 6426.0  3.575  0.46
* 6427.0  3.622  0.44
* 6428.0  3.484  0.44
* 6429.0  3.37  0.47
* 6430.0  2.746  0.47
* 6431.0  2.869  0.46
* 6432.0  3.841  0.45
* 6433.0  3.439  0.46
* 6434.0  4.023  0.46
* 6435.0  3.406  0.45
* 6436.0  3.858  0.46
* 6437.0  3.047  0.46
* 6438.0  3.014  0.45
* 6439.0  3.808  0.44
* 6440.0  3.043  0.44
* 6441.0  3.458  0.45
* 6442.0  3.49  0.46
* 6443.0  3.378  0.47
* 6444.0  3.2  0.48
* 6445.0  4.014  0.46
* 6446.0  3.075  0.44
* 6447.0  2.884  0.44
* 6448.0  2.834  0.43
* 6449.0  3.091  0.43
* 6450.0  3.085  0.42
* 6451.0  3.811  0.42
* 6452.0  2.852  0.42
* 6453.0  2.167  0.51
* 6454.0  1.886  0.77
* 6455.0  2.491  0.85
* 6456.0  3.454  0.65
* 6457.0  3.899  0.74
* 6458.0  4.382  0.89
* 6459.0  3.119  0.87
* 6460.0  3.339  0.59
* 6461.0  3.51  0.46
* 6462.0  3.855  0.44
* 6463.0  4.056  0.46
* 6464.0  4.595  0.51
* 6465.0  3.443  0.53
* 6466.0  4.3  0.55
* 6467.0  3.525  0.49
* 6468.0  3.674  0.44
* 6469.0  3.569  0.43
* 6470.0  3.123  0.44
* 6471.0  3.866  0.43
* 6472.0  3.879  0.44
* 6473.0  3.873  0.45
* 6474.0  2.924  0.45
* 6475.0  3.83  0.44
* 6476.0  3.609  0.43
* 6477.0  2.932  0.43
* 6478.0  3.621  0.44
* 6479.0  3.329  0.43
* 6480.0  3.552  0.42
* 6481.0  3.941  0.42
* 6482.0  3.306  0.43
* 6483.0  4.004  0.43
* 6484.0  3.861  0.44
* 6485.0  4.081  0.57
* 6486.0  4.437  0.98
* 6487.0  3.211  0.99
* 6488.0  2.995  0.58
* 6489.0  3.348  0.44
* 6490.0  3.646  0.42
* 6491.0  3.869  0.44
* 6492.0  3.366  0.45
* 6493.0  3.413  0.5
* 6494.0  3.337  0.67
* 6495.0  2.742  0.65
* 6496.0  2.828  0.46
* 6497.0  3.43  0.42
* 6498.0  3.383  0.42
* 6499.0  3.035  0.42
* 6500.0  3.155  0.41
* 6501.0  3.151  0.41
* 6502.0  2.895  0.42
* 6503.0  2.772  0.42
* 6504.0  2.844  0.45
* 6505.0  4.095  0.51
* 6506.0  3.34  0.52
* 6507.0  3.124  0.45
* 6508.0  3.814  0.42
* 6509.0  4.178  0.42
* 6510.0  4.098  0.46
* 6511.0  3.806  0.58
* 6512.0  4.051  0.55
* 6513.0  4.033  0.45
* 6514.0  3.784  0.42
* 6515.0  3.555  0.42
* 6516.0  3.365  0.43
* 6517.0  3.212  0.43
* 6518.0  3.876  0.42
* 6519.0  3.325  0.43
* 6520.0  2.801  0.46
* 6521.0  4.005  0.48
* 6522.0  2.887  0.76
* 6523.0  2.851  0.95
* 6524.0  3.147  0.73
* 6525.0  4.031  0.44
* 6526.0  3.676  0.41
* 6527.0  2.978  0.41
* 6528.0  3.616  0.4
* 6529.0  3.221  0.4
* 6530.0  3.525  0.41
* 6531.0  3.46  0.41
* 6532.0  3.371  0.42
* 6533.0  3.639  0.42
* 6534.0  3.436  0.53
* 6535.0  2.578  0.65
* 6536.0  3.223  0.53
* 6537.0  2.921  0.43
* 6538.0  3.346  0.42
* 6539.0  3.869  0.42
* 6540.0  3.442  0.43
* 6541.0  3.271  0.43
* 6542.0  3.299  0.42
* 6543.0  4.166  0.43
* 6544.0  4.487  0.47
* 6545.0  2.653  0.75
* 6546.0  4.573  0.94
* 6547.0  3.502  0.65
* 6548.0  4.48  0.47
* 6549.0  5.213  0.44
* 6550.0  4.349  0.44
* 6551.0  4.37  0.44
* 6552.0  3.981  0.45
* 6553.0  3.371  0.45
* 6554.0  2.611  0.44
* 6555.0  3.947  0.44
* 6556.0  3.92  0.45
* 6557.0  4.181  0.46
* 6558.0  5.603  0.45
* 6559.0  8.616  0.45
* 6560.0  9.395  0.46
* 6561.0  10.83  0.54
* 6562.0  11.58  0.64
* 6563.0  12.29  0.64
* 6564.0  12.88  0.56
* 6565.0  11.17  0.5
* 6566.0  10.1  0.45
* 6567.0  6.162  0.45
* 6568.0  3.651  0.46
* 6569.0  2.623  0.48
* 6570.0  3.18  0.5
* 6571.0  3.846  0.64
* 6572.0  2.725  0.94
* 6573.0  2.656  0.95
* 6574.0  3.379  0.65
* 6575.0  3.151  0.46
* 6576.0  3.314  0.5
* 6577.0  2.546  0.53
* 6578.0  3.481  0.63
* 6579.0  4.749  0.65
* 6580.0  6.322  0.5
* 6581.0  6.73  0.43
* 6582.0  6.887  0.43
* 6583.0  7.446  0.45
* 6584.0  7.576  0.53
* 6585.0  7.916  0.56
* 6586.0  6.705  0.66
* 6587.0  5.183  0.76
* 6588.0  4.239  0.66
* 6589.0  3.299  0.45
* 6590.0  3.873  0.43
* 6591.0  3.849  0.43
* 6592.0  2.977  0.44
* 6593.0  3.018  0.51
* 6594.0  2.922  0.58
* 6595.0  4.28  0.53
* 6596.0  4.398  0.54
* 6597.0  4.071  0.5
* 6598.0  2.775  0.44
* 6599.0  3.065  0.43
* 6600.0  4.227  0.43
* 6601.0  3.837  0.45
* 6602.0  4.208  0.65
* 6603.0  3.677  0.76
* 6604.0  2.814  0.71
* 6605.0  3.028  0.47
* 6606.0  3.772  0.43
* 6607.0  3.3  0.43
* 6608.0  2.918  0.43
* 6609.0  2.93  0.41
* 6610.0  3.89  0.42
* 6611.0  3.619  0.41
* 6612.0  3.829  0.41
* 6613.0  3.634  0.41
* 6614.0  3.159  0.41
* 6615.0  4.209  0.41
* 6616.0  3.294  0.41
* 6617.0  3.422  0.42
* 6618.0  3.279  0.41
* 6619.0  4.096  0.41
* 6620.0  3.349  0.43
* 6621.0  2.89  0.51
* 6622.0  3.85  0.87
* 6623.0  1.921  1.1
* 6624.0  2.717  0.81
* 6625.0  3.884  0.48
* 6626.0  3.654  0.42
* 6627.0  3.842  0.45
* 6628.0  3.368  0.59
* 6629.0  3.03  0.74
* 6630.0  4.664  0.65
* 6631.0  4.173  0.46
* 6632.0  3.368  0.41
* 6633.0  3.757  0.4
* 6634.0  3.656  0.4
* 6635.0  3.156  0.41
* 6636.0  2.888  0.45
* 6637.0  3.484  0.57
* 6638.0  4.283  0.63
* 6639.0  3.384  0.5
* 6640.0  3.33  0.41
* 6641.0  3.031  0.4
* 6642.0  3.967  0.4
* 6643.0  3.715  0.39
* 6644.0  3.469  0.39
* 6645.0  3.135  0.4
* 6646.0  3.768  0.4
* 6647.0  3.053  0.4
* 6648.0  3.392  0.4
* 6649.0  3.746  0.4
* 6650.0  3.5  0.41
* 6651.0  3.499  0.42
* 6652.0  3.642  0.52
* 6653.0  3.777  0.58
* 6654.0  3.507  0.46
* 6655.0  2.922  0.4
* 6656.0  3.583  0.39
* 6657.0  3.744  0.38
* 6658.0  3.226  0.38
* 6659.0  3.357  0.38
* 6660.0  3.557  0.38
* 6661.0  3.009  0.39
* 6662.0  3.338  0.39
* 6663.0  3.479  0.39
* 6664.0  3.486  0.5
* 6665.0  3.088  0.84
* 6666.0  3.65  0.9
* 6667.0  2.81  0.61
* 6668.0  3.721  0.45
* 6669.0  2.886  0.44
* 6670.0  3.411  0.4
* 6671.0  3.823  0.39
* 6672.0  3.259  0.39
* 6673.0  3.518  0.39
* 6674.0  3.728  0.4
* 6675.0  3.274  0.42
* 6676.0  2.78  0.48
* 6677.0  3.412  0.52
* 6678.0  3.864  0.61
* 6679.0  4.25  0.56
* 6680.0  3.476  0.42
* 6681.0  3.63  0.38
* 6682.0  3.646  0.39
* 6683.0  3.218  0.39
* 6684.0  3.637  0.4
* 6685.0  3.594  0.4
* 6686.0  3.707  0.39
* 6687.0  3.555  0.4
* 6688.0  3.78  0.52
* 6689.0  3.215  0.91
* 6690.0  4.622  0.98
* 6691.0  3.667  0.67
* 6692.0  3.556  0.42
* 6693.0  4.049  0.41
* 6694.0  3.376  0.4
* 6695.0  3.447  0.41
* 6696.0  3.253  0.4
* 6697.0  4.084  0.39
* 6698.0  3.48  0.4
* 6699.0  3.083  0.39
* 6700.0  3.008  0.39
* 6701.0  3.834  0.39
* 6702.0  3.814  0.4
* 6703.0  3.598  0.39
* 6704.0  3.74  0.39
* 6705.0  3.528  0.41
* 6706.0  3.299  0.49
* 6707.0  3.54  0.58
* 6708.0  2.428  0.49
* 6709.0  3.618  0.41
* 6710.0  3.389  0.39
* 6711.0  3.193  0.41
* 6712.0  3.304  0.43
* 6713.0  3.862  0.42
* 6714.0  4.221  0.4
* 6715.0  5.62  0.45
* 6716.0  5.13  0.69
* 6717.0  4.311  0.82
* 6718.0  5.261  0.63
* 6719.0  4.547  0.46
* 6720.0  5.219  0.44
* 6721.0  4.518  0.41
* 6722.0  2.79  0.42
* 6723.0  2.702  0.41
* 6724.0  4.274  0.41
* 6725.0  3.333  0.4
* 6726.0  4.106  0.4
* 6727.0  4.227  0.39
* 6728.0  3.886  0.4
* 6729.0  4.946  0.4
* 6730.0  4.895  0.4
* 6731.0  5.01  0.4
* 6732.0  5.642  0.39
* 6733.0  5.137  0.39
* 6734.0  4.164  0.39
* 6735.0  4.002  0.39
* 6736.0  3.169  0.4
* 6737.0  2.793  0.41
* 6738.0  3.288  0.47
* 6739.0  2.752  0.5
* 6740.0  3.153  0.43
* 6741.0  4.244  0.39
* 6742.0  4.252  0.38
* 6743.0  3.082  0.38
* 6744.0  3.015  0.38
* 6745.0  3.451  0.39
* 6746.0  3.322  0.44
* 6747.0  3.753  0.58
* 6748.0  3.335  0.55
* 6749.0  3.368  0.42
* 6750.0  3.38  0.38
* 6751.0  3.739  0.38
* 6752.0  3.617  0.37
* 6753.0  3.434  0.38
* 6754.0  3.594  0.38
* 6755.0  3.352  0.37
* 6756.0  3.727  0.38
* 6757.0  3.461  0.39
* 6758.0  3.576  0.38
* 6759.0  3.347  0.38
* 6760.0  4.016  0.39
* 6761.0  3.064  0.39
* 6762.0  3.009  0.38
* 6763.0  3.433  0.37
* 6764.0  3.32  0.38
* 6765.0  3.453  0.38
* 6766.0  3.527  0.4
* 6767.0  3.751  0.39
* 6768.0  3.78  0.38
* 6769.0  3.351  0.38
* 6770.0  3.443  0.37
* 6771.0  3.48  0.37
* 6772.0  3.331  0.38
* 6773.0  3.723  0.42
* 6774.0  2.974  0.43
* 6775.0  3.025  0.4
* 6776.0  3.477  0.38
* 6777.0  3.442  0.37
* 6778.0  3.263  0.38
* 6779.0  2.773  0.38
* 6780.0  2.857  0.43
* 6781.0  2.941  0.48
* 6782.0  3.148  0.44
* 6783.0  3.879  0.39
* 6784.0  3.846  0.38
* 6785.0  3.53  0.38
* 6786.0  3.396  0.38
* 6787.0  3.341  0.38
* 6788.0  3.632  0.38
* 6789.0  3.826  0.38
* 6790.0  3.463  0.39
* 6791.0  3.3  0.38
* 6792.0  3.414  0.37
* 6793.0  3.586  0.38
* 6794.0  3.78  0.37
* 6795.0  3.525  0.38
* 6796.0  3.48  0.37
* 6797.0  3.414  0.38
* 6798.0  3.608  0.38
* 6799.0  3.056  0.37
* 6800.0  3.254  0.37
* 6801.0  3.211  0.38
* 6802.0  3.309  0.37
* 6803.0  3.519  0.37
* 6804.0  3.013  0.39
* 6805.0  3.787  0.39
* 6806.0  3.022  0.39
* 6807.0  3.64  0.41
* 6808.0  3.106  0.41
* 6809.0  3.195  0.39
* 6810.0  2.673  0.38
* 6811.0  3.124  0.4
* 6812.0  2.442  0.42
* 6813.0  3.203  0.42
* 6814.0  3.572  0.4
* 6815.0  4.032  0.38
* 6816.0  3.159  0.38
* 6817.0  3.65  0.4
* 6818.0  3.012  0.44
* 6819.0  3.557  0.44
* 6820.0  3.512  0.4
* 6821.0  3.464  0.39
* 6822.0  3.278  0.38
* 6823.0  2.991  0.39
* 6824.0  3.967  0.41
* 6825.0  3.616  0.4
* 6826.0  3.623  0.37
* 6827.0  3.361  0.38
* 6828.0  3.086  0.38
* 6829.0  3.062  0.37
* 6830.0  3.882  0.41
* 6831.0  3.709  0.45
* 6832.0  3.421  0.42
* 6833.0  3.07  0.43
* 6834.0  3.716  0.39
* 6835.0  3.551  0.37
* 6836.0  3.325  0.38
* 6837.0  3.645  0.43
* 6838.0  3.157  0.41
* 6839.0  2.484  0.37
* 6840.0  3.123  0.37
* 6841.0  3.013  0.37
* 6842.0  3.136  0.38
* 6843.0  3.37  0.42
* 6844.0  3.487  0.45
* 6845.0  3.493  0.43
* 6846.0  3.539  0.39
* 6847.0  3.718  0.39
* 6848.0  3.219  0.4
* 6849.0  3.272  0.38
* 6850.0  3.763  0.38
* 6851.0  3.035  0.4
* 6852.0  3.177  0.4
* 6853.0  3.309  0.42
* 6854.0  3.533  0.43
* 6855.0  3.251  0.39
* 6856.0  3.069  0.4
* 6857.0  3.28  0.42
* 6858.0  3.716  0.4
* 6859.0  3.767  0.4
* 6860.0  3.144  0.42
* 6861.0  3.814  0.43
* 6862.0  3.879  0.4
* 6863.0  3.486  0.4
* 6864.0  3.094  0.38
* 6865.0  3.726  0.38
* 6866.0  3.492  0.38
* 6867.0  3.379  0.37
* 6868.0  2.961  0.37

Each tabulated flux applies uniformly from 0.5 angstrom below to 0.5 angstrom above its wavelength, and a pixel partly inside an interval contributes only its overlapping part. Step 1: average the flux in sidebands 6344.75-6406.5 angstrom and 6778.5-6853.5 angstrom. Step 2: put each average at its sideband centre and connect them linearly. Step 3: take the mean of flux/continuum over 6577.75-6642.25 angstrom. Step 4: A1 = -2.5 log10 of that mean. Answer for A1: -0.17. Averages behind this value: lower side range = 3.38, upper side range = 3.36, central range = 3.95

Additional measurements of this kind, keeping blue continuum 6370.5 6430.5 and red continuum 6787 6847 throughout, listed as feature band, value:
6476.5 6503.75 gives 0.011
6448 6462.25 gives 0.080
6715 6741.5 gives -0.225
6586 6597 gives -0.160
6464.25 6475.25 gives -0.070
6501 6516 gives -0.049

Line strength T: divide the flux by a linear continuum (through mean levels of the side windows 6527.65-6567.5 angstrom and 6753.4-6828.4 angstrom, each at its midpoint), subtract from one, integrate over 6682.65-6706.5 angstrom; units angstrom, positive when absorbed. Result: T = 3.0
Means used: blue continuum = 5.22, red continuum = 3.39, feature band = 3.59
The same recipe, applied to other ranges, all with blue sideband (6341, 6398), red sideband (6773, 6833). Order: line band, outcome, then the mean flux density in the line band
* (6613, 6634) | -1.0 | 3.5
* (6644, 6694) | -2.2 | 3.5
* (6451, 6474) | -1.1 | 3.49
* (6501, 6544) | -1.6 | 3.46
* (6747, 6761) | -0.7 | 3.53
